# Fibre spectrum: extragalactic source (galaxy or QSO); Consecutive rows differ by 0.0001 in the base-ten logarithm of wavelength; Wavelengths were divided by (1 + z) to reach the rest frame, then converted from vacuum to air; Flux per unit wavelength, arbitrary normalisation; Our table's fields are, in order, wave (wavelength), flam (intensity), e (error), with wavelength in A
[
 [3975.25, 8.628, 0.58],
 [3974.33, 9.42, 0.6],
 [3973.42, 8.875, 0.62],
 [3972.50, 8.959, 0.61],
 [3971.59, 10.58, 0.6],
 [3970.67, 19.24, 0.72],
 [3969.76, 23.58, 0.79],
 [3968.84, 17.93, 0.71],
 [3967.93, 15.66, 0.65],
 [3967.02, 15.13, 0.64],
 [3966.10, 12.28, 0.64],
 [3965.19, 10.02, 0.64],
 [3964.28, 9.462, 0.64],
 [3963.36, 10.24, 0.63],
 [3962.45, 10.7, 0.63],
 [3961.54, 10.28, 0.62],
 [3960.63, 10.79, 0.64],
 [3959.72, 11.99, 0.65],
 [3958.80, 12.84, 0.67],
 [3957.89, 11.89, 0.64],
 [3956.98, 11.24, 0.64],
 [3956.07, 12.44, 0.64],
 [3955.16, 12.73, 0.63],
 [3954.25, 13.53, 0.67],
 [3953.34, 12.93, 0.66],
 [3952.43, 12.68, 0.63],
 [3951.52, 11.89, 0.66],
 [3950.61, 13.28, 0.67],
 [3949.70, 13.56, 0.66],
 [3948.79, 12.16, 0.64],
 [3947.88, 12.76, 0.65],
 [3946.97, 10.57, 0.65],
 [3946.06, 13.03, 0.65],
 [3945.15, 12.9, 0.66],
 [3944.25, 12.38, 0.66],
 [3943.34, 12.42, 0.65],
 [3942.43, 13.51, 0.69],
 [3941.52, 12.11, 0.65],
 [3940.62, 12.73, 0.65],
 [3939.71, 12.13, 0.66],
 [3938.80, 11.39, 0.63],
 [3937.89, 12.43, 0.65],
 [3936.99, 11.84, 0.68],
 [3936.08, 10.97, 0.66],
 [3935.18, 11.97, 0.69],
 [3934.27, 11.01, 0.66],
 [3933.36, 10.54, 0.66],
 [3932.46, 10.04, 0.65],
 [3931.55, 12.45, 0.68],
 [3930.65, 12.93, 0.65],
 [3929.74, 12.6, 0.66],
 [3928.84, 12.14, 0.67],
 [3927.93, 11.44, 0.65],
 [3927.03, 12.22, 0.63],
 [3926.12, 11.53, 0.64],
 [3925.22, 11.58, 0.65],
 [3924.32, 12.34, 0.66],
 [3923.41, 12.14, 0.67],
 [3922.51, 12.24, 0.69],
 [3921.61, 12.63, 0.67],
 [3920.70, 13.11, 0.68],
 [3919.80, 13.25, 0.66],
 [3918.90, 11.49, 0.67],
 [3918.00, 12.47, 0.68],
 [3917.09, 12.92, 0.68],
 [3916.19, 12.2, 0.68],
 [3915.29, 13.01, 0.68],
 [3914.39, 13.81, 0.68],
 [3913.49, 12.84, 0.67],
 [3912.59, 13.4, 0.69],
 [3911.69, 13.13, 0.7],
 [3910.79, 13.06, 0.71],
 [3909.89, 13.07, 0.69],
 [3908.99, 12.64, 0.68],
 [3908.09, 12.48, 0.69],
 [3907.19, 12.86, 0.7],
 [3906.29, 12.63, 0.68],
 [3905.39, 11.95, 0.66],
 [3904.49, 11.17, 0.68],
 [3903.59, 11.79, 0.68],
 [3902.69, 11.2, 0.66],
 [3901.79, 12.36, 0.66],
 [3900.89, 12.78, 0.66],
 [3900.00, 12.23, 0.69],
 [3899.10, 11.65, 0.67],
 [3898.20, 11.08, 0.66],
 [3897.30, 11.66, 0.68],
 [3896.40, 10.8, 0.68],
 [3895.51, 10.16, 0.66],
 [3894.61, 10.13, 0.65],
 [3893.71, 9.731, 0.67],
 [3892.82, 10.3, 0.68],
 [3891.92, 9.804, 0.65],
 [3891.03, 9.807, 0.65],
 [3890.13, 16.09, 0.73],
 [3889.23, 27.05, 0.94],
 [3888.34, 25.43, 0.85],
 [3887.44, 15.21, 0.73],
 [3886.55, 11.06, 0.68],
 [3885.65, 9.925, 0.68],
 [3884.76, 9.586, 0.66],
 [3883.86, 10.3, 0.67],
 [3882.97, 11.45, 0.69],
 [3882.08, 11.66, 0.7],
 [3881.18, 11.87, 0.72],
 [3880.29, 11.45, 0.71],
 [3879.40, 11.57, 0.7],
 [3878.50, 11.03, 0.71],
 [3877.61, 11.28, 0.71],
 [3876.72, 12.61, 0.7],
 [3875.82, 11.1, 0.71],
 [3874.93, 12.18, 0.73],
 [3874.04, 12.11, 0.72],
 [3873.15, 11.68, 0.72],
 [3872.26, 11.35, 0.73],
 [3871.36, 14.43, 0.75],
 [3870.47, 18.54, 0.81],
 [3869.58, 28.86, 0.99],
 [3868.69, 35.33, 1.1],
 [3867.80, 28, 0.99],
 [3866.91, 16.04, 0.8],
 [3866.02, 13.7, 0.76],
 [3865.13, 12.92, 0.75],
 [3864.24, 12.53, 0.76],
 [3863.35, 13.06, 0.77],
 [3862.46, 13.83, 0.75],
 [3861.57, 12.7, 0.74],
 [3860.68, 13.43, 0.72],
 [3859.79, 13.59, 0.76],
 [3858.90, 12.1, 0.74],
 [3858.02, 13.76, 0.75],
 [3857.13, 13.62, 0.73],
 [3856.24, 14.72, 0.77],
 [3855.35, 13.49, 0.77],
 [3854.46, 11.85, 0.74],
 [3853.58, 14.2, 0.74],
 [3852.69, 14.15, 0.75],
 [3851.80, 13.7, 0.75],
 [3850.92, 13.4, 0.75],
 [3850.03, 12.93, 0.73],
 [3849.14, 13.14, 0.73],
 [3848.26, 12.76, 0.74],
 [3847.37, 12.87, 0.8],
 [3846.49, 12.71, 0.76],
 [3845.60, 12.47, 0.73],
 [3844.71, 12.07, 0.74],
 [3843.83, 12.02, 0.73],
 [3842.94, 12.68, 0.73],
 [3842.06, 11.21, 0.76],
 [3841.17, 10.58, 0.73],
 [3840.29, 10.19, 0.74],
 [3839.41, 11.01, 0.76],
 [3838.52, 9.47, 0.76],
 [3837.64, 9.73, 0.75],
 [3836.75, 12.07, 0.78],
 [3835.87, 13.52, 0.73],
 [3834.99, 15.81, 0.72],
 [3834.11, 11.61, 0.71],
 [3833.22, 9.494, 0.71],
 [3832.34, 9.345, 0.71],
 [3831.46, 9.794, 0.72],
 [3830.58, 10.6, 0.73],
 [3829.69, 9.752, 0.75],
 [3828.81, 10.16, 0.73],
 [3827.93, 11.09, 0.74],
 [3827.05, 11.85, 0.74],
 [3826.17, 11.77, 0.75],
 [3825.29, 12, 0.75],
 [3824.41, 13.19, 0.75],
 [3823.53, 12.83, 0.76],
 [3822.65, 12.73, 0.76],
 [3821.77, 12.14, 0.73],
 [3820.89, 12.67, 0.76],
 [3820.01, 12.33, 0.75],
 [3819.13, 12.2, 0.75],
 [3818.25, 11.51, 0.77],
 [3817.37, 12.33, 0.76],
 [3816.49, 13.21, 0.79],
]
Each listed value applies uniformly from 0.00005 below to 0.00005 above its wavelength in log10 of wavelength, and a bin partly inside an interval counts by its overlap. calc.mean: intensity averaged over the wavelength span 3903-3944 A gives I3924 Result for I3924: 12.3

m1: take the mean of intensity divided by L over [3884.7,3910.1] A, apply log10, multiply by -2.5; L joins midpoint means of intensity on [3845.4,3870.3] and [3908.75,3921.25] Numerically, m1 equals 0.079 mag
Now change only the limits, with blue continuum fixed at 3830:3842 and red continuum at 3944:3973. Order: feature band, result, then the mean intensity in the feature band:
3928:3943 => 0.05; 11.9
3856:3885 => -0.24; 14.3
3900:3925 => -0.04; 12.5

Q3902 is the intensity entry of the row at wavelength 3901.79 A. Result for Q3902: 12.36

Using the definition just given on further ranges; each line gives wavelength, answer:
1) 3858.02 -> 13.76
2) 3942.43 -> 13.51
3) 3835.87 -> 13.52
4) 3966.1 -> 12.28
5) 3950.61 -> 13.28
